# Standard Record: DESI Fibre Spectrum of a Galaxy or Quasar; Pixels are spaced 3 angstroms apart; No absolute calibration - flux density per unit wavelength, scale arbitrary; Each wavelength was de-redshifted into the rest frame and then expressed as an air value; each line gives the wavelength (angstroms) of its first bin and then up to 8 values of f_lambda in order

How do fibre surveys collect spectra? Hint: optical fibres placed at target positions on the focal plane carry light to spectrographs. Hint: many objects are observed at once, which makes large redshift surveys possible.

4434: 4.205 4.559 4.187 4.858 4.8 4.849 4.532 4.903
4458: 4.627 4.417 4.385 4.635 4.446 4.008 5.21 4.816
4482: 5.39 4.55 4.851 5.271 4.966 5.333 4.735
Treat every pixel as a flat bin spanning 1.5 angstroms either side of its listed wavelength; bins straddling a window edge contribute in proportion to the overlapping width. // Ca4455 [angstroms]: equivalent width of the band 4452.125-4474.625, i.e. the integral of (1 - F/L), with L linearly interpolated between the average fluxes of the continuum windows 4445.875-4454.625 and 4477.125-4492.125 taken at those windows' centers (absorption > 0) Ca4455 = 1.5 angstroms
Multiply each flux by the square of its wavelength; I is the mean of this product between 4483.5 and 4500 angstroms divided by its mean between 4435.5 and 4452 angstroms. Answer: 1.09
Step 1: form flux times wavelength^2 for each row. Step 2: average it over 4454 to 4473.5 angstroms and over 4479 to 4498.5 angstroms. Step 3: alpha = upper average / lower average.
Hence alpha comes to 1.13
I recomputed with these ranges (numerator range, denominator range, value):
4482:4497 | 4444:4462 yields 1.08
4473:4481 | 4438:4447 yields 1.07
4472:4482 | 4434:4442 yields 1.12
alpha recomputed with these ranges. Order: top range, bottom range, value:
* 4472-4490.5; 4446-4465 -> 1.06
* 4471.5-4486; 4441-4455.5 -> 1.02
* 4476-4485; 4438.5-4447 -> 1.11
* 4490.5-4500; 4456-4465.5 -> 1.15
